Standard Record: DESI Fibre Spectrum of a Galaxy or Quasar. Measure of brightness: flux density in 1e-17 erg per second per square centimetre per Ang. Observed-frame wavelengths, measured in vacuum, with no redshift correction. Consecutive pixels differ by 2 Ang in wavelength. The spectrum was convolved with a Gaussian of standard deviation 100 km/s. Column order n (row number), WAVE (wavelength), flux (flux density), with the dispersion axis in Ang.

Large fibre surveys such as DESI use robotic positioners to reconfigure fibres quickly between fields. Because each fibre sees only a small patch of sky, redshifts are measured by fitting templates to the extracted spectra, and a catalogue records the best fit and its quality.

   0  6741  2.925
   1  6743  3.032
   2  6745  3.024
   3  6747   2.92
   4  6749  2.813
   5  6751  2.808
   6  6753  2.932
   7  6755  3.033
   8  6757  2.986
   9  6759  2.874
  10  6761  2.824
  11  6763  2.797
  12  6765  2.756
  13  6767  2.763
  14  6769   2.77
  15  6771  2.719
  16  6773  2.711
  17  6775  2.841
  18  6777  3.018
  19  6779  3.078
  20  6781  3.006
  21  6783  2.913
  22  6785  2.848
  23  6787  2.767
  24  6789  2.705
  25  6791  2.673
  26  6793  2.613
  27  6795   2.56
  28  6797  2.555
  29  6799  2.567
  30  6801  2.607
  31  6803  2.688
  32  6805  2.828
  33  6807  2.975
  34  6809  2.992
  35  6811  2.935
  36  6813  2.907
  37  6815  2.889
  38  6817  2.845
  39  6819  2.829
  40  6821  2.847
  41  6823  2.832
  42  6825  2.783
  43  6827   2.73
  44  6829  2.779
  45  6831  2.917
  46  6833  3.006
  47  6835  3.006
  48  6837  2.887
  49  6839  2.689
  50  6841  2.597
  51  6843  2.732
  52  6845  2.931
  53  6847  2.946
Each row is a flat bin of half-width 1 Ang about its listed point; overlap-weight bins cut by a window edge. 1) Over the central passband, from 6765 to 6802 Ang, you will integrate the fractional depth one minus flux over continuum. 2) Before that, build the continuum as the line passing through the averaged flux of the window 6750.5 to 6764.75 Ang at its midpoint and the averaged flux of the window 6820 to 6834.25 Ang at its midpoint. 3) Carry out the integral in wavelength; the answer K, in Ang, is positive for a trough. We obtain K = 1.4 Ang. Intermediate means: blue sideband 2.89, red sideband 2.84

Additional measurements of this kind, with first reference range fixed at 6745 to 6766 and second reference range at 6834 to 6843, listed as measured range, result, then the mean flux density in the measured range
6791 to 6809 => 0.9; 2.69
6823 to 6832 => 0.0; 2.81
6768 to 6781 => 0.0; 2.87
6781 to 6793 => 0.3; 2.79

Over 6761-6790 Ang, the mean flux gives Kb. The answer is 2.83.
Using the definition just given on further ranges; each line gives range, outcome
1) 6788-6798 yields 2.62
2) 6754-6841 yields 2.82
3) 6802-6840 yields 2.86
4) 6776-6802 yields 2.76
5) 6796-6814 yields 2.78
